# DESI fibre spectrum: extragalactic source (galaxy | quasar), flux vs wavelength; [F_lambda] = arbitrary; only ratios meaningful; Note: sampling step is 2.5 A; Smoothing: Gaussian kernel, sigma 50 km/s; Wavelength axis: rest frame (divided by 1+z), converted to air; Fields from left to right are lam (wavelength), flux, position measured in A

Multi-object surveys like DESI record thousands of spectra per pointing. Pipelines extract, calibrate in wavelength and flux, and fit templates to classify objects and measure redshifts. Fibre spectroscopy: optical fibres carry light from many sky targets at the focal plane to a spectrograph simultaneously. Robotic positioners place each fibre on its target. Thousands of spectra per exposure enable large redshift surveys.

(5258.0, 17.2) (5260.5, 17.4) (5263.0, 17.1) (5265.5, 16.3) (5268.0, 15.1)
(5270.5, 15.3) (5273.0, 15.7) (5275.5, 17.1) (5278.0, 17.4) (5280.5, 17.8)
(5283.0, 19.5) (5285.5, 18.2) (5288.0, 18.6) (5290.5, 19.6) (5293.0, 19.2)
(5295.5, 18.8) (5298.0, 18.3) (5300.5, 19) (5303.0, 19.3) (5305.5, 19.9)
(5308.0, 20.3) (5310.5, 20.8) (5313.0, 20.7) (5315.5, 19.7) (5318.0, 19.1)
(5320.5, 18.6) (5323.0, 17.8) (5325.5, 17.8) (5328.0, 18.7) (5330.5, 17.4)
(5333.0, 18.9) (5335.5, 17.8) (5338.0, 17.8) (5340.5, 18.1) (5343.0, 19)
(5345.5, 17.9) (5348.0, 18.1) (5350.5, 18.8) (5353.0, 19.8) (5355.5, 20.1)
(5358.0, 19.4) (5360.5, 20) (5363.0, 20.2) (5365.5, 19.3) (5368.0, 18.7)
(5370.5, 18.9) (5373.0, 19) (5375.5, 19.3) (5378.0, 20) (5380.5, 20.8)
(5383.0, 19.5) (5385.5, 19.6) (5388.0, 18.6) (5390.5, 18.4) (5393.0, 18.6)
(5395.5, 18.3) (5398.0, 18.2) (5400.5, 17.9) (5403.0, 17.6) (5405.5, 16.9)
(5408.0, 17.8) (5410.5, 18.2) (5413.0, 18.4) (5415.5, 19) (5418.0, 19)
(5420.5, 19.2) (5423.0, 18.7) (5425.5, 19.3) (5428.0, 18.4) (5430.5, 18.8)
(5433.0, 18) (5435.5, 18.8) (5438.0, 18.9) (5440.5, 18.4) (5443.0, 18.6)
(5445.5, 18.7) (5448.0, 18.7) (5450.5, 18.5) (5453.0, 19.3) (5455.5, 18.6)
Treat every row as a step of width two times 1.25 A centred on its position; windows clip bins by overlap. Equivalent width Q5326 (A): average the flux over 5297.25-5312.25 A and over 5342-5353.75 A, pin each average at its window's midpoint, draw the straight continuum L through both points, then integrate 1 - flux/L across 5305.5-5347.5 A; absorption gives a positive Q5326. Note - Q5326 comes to 0.8 A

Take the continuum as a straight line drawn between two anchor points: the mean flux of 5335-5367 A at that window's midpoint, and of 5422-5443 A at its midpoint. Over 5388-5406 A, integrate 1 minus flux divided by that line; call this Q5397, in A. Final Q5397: 0.69 A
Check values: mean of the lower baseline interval 19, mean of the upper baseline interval 18.7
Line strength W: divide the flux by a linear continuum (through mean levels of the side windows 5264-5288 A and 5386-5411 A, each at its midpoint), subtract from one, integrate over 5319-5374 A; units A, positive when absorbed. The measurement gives -3.40 A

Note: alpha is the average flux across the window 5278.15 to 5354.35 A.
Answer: 18.8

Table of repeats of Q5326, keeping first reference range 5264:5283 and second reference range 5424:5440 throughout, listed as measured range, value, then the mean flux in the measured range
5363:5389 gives -2.13 A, 19.4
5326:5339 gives -0.55 A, 18.1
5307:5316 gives -1.75 A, 20.4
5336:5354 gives -0.93 A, 18.5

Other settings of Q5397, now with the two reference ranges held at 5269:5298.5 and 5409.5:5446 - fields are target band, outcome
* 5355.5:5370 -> -0.9 A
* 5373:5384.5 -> -0.8 A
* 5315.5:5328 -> -0.3 A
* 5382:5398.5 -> -0.2 A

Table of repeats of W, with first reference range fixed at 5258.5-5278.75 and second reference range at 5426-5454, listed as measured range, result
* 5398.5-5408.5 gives 0.33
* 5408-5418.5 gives -0.12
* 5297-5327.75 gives -4.10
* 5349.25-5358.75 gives -1.08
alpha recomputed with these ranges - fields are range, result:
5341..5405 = 19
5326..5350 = 18.2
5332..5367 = 18.9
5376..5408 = 18.7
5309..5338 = 18.8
